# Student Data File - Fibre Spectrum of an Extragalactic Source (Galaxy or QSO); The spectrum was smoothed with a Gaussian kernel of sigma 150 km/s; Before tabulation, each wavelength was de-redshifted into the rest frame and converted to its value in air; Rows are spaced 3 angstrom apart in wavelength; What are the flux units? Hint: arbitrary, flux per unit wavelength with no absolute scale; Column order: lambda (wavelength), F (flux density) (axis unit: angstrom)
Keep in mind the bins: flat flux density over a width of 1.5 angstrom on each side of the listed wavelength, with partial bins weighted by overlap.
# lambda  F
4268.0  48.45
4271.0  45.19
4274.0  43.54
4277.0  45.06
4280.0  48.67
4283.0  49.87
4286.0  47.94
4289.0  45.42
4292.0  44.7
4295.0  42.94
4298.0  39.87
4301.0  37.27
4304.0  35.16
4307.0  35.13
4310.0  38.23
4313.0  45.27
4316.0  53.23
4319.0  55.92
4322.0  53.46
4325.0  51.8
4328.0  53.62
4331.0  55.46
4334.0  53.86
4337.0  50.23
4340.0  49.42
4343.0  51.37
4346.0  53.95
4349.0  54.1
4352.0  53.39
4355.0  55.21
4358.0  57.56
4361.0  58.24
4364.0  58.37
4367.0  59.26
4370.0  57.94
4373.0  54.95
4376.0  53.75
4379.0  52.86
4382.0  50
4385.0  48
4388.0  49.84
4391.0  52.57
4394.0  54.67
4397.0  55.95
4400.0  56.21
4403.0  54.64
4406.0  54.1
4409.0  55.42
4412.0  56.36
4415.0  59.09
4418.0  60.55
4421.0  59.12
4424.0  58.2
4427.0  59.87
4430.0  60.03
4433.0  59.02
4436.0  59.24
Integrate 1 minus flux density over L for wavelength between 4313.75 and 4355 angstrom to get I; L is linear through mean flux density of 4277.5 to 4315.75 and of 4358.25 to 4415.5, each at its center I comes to -4.4 angstrom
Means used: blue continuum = 43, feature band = 53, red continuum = 54.8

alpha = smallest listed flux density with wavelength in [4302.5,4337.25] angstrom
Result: 35.13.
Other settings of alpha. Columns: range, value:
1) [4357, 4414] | 48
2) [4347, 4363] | 53.39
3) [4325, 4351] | 49.42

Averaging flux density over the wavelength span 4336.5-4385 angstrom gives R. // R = 54.3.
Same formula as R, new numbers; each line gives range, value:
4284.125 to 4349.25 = 47.5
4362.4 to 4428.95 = 55.6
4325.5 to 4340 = 52.8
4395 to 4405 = 55.5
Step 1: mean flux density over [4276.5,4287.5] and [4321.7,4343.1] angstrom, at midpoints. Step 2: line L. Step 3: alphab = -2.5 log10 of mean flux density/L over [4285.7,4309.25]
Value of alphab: 0.212 mag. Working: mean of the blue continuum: 48.1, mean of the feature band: 40.6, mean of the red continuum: 52.4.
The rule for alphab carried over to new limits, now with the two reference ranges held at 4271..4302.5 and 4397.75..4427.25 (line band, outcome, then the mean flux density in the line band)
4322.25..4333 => -0.105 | 53.6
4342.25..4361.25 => -0.074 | 54.7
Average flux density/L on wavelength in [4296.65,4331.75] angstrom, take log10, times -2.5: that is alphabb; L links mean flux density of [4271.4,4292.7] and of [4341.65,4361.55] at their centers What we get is 0.10 mag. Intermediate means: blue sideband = 46.5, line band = 46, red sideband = 54.7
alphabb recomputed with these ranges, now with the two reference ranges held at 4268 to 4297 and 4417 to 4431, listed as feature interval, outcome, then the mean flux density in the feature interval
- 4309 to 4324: -0.009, 49.7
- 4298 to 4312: 0.281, 37.1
